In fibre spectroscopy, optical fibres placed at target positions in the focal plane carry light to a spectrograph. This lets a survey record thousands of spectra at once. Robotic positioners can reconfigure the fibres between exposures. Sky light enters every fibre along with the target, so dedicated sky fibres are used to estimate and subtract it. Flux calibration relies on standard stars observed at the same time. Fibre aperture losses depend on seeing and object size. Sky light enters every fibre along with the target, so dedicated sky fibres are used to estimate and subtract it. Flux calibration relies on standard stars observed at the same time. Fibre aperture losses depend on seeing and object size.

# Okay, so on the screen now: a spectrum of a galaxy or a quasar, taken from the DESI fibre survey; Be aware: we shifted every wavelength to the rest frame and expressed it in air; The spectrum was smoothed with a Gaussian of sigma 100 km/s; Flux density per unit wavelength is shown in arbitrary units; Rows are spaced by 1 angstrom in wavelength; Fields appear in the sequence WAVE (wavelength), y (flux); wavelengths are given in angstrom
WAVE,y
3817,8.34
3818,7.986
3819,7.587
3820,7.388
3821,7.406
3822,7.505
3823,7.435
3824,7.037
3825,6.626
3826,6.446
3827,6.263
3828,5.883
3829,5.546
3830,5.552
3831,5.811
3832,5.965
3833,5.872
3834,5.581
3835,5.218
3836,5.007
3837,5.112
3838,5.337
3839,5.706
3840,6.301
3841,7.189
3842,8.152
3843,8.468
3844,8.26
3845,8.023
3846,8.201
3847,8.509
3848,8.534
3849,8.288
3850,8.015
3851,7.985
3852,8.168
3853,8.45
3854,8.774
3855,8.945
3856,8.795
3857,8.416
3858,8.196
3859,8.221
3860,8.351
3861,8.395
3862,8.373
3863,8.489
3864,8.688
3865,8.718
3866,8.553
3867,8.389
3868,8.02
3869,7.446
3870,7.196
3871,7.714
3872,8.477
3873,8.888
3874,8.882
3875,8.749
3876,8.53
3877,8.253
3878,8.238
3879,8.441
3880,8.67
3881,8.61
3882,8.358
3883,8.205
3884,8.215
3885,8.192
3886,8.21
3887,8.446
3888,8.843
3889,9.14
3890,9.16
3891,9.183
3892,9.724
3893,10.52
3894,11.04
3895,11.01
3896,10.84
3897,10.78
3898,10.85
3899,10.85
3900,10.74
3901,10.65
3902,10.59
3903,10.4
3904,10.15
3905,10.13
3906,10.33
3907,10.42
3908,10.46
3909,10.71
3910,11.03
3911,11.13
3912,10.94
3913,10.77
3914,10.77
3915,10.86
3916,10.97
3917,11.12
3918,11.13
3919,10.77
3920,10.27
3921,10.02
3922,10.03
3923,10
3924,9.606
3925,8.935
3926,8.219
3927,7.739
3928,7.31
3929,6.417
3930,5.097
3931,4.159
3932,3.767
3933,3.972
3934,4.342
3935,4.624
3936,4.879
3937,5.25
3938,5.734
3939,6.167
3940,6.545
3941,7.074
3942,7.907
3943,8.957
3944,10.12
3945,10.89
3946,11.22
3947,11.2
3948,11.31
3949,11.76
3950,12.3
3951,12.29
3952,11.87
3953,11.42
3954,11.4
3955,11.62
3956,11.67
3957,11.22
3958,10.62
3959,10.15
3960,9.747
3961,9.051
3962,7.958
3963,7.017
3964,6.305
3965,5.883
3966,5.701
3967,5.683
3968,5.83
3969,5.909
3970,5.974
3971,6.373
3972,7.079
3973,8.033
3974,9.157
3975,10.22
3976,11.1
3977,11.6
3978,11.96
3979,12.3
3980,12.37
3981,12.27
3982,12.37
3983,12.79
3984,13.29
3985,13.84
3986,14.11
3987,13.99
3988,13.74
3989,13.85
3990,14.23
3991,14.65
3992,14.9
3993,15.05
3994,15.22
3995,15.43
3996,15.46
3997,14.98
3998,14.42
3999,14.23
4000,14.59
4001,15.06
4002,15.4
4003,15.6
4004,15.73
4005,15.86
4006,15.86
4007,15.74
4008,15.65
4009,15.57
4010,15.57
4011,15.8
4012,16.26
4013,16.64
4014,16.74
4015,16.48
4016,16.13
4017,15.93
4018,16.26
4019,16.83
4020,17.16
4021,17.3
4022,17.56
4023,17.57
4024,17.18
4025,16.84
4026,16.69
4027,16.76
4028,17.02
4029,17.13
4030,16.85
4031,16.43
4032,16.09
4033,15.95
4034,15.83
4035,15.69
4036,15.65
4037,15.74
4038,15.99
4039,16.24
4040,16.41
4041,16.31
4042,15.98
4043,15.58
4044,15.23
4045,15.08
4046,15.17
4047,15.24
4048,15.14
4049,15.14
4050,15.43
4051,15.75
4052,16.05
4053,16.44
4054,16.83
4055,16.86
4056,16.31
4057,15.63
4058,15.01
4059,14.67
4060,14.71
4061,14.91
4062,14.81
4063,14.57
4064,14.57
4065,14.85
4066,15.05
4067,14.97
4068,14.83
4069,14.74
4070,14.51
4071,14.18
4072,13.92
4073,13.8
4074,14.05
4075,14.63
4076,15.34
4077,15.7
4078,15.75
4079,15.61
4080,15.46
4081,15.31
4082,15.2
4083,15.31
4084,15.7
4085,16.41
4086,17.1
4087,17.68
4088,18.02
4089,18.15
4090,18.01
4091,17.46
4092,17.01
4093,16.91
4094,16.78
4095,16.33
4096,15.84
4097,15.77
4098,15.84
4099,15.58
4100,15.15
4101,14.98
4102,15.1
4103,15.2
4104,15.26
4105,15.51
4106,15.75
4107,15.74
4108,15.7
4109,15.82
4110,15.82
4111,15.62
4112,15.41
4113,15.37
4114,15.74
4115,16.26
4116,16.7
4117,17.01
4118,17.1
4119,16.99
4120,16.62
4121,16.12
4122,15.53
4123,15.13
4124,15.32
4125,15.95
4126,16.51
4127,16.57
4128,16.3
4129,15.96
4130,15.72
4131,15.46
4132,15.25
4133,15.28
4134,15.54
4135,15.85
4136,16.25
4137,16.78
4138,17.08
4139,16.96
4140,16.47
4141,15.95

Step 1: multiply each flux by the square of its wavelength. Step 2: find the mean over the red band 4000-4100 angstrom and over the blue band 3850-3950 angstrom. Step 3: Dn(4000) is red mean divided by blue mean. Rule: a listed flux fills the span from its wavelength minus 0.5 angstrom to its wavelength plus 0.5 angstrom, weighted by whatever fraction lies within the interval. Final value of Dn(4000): 1.93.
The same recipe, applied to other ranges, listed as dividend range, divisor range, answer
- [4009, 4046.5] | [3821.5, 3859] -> 2.51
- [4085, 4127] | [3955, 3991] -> 1.70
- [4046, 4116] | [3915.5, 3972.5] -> 1.99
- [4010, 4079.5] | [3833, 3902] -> 2.04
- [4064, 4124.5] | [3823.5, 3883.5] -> 2.33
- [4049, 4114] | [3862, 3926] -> 1.80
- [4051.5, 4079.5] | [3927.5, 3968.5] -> 1.95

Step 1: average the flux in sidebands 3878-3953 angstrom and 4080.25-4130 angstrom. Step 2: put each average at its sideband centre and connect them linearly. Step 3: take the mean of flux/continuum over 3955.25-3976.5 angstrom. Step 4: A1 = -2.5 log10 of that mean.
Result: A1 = 0.33 mag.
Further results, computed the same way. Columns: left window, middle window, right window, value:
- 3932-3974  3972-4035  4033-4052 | -0.19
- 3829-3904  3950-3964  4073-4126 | 0.09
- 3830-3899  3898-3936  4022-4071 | 0.13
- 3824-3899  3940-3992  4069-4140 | 0.11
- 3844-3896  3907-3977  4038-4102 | 0.25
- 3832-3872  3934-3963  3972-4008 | 0.26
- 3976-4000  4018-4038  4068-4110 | -0.15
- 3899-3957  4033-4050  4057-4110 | -0.13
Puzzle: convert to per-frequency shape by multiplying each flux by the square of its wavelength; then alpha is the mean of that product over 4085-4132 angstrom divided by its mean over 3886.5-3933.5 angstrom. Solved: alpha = 1.87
